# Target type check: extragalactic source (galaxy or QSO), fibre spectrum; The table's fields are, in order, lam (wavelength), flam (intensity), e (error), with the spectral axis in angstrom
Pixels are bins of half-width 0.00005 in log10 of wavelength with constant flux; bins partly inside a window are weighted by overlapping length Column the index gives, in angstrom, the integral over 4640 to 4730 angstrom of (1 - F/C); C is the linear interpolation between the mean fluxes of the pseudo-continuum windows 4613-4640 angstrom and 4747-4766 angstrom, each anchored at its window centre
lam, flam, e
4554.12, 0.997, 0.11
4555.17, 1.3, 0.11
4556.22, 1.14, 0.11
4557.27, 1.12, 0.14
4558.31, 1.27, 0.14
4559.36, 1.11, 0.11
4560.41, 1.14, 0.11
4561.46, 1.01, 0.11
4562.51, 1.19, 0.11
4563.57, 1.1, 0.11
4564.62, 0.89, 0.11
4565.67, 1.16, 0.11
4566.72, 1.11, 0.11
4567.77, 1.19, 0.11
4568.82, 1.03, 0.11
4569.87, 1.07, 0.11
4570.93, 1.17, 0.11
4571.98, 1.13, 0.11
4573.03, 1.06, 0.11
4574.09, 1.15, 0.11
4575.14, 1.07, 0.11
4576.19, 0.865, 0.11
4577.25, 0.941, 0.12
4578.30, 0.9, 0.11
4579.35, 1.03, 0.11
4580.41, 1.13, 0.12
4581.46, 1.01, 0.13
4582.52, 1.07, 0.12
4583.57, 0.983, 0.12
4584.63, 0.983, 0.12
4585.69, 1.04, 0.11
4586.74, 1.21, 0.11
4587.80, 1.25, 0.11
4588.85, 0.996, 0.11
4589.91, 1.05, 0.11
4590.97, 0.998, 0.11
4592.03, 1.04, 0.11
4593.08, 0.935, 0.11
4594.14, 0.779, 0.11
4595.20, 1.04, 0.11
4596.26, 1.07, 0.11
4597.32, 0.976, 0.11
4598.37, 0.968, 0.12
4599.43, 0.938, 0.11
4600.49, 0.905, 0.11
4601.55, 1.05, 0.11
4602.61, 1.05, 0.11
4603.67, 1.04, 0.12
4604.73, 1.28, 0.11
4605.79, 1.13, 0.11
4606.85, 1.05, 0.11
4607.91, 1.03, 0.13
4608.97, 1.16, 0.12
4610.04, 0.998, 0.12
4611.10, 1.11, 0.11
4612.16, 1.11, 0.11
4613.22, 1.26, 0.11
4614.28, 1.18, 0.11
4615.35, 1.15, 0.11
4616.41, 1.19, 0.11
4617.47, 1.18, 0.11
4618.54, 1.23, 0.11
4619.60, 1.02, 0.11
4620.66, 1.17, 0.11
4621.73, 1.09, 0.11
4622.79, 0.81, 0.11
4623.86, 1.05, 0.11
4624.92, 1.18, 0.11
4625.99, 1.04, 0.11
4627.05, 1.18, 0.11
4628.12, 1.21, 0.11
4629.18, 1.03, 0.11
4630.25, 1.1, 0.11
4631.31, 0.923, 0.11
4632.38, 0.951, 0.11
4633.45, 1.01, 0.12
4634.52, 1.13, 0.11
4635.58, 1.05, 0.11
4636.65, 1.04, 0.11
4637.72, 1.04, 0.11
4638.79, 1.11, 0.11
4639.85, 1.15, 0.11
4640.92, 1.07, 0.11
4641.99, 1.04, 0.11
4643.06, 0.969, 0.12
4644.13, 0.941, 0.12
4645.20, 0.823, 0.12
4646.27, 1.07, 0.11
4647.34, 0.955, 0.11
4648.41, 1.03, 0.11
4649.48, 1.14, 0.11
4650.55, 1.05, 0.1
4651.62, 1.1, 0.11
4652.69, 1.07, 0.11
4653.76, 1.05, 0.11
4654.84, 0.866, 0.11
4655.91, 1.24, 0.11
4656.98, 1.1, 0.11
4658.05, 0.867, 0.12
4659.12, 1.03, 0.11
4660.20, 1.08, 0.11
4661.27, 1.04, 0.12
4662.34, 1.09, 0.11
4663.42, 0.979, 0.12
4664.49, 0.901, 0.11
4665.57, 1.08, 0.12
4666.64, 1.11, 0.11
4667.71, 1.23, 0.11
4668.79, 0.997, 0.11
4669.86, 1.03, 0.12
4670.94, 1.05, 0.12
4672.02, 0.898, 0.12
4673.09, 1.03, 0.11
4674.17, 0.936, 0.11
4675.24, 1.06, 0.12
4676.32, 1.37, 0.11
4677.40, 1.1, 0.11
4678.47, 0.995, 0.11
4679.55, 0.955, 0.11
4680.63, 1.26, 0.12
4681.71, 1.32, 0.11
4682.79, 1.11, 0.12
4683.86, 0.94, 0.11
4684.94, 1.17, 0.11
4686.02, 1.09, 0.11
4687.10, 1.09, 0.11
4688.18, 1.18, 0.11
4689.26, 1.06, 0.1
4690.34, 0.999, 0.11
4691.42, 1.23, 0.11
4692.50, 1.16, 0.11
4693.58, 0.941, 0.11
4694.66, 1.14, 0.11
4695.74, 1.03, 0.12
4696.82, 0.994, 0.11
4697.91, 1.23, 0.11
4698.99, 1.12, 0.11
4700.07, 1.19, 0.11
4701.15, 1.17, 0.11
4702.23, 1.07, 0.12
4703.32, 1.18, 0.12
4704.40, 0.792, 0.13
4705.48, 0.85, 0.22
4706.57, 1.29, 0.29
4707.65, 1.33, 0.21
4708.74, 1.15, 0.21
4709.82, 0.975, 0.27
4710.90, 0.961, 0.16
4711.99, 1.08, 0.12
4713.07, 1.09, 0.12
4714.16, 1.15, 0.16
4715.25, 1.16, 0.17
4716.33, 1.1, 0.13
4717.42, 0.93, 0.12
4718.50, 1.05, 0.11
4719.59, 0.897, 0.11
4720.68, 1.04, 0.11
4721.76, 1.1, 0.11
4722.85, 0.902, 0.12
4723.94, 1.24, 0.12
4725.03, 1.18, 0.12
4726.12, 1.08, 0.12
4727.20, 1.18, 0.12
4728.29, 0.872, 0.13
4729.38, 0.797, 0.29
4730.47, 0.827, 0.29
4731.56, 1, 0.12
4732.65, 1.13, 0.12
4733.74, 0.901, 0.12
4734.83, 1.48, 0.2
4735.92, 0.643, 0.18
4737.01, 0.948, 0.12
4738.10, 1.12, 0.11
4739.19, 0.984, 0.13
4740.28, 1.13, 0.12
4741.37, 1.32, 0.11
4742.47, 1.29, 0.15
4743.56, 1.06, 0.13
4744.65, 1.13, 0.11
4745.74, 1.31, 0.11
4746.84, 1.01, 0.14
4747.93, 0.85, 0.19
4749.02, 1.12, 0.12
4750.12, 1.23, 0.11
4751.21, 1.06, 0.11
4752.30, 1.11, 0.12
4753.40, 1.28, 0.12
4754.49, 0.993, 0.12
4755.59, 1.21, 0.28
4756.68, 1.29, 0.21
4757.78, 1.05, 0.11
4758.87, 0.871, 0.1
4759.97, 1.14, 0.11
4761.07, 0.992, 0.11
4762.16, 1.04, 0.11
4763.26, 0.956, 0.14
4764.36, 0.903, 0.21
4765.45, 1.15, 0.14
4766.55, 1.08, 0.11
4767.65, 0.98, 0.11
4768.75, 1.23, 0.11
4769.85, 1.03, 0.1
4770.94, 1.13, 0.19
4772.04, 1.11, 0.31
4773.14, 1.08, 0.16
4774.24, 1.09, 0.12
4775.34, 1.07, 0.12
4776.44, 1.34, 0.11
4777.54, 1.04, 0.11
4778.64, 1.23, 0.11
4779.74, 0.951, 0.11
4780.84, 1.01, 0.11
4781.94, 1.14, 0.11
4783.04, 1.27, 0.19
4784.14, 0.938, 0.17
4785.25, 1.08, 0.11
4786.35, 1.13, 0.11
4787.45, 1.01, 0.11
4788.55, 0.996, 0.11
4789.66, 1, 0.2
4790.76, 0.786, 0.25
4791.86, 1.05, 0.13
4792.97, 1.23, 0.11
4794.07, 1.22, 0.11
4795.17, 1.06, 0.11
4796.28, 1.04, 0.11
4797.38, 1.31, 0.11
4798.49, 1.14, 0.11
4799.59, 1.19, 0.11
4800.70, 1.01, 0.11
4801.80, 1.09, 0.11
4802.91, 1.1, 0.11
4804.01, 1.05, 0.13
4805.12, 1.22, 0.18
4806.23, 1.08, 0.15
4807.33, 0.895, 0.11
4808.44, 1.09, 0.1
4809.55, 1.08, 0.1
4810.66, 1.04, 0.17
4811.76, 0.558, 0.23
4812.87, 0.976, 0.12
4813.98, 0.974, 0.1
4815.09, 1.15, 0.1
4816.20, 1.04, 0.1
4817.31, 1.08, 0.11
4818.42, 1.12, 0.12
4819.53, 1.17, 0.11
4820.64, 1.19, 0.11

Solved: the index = 1.69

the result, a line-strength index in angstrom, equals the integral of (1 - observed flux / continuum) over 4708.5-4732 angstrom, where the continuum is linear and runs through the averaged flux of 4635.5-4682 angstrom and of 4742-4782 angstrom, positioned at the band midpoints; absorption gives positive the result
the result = 1.0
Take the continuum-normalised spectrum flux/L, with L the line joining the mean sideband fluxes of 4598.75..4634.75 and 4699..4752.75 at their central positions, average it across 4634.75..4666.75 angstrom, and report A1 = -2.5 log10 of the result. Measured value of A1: 0.046 mag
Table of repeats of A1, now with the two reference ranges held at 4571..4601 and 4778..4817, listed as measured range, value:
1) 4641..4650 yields 0.035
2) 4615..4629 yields -0.087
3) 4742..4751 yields -0.070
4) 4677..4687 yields -0.066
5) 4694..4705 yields -0.047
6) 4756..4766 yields 0.008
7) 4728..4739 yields 0.080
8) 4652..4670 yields -0.011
